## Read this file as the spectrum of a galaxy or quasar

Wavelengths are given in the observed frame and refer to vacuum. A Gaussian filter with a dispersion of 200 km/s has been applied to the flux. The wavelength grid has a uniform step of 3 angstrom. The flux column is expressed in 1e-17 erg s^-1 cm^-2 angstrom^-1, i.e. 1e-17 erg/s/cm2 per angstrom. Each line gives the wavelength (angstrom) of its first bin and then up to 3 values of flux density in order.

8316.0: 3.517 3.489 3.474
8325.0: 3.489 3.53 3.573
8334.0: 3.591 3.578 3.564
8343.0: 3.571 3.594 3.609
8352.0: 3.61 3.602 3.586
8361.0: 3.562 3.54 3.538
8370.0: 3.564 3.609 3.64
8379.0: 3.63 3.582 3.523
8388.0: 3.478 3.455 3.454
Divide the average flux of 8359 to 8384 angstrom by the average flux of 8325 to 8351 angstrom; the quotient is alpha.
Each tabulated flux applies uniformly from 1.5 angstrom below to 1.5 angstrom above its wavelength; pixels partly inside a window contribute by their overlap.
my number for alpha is 1.0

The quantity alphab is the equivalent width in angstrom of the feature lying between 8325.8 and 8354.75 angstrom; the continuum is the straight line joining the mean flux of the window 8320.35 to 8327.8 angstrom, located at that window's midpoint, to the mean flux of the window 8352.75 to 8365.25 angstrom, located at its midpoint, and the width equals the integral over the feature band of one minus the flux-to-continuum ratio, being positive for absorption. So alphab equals -0.40 angstrom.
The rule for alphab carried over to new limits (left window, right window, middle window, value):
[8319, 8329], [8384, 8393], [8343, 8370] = -0.7 angstrom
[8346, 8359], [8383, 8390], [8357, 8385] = -0.3 angstrom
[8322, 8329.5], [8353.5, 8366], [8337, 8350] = -0.2 angstrom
